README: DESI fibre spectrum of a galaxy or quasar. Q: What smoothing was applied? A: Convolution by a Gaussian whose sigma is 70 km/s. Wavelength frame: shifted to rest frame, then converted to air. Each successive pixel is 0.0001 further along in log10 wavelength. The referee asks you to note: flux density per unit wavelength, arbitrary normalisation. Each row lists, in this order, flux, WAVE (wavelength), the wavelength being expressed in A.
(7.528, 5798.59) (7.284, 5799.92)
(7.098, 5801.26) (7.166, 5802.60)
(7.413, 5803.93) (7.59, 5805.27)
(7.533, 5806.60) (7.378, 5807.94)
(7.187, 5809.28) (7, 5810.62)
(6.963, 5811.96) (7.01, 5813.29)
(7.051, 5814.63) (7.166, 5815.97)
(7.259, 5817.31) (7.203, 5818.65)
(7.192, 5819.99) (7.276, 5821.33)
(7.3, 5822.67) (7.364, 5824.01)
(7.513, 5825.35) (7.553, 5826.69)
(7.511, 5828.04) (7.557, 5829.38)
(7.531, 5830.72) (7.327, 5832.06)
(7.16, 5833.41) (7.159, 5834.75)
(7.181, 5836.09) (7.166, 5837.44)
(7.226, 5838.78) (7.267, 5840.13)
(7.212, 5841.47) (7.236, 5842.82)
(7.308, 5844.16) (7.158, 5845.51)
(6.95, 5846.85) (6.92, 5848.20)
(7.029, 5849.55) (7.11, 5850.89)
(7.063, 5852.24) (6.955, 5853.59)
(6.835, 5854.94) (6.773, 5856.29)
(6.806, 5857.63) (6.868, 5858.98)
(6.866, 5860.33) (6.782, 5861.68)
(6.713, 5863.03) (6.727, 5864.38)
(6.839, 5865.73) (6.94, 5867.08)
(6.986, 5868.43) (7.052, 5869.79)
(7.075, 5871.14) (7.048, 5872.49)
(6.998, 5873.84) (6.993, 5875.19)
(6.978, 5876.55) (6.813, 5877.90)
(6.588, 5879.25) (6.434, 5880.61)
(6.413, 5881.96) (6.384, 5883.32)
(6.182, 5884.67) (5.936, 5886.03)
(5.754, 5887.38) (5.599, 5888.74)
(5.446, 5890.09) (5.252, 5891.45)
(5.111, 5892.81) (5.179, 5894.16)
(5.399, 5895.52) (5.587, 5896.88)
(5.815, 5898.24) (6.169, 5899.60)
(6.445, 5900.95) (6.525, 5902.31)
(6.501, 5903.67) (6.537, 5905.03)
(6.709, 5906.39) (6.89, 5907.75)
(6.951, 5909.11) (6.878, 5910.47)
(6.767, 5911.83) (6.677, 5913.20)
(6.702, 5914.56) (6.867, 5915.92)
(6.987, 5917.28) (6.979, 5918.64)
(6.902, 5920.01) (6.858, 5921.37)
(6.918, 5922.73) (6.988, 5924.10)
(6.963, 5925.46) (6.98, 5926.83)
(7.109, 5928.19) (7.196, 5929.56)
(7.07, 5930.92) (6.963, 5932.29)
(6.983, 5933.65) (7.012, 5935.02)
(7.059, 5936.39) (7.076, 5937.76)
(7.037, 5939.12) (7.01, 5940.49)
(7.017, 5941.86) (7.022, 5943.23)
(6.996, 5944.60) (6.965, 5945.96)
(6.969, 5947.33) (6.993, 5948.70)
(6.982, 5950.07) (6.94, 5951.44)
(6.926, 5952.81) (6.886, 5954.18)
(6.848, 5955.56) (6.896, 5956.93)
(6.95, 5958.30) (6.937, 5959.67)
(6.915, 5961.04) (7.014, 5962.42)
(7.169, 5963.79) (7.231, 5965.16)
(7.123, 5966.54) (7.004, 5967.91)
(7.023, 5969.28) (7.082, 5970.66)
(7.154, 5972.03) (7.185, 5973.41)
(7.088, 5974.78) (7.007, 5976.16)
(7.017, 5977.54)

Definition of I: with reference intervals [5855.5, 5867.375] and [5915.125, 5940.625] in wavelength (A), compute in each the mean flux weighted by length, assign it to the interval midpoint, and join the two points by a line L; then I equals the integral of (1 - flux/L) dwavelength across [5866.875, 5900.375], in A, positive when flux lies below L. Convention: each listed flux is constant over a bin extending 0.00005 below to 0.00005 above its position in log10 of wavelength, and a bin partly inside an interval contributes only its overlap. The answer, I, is 3.1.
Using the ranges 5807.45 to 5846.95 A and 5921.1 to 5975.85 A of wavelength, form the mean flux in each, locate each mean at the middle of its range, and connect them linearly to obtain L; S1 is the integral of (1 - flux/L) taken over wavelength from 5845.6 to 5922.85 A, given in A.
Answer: 6.2 A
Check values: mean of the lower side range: 7.25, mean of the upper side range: 7.01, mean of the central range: 6.57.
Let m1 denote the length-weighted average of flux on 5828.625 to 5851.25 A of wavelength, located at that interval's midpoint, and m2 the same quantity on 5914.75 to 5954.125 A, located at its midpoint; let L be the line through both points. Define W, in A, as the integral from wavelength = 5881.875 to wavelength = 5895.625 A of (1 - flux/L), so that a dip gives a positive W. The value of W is 2.7 A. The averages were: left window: 7.21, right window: 6.99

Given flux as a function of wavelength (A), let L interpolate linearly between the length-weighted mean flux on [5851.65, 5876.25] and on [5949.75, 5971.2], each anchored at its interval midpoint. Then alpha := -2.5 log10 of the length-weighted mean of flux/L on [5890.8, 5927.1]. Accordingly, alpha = 0.08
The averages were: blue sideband 6.91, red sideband 6.99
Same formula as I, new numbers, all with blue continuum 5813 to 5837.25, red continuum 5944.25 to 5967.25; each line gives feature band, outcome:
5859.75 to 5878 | 0.7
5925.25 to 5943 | 0.0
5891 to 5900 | 2.1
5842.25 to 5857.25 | 0.4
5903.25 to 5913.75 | 0.5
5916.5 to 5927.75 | 0.2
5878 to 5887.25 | 1.1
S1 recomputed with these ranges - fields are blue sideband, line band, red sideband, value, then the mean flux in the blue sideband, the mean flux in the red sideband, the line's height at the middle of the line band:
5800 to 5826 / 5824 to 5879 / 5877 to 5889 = -3.04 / 7.25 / 6.27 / 6.71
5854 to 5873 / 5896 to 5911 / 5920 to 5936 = 1.12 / 6.88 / 7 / 6.95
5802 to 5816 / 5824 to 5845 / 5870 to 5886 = -0.88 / 7.23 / 6.7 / 7.03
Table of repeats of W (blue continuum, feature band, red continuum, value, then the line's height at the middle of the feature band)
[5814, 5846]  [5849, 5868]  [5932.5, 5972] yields 0.9 A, 7.22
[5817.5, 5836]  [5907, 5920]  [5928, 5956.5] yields 0.4 A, 7.09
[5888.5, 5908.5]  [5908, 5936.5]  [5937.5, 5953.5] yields -2.0 A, 6.48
